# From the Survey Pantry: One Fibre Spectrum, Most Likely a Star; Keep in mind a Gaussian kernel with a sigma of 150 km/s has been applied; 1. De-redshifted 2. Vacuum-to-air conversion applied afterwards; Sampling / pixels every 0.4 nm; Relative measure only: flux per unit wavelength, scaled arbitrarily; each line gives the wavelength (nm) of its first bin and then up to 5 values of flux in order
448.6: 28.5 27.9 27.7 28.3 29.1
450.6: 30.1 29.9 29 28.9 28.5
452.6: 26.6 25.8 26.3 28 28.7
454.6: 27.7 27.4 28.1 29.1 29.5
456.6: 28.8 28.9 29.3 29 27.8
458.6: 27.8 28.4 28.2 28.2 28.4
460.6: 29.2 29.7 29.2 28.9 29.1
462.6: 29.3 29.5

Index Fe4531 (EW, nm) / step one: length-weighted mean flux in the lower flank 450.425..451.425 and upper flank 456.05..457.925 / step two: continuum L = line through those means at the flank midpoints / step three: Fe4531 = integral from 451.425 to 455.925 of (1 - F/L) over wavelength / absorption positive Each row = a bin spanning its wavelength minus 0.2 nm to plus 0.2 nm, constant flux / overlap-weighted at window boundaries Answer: 0.26 nm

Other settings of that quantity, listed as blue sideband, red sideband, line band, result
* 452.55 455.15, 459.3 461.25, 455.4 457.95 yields -0.10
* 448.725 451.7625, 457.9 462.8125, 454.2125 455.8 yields 0.04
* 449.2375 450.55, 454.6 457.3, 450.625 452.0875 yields -0.04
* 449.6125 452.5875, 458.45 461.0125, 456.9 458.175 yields -0.01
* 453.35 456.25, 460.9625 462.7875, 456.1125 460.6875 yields 0.01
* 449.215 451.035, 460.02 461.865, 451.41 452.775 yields 0.04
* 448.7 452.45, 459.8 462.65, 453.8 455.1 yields 0.04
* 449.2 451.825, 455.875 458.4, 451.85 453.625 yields 0.12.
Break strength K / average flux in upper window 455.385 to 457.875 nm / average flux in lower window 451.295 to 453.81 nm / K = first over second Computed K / 1.06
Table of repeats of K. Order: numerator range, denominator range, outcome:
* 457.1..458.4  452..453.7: 1.07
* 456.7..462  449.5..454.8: 1.02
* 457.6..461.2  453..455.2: 1.04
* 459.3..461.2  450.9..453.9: 1.03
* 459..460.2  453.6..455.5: 1.01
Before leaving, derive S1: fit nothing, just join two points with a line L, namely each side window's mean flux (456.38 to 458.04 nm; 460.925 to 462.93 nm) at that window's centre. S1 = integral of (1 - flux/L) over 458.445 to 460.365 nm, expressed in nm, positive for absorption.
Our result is 0.06 nm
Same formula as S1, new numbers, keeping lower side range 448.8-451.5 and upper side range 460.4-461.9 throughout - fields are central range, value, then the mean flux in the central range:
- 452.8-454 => 0.094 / 26.7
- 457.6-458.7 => 0.035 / 28.2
